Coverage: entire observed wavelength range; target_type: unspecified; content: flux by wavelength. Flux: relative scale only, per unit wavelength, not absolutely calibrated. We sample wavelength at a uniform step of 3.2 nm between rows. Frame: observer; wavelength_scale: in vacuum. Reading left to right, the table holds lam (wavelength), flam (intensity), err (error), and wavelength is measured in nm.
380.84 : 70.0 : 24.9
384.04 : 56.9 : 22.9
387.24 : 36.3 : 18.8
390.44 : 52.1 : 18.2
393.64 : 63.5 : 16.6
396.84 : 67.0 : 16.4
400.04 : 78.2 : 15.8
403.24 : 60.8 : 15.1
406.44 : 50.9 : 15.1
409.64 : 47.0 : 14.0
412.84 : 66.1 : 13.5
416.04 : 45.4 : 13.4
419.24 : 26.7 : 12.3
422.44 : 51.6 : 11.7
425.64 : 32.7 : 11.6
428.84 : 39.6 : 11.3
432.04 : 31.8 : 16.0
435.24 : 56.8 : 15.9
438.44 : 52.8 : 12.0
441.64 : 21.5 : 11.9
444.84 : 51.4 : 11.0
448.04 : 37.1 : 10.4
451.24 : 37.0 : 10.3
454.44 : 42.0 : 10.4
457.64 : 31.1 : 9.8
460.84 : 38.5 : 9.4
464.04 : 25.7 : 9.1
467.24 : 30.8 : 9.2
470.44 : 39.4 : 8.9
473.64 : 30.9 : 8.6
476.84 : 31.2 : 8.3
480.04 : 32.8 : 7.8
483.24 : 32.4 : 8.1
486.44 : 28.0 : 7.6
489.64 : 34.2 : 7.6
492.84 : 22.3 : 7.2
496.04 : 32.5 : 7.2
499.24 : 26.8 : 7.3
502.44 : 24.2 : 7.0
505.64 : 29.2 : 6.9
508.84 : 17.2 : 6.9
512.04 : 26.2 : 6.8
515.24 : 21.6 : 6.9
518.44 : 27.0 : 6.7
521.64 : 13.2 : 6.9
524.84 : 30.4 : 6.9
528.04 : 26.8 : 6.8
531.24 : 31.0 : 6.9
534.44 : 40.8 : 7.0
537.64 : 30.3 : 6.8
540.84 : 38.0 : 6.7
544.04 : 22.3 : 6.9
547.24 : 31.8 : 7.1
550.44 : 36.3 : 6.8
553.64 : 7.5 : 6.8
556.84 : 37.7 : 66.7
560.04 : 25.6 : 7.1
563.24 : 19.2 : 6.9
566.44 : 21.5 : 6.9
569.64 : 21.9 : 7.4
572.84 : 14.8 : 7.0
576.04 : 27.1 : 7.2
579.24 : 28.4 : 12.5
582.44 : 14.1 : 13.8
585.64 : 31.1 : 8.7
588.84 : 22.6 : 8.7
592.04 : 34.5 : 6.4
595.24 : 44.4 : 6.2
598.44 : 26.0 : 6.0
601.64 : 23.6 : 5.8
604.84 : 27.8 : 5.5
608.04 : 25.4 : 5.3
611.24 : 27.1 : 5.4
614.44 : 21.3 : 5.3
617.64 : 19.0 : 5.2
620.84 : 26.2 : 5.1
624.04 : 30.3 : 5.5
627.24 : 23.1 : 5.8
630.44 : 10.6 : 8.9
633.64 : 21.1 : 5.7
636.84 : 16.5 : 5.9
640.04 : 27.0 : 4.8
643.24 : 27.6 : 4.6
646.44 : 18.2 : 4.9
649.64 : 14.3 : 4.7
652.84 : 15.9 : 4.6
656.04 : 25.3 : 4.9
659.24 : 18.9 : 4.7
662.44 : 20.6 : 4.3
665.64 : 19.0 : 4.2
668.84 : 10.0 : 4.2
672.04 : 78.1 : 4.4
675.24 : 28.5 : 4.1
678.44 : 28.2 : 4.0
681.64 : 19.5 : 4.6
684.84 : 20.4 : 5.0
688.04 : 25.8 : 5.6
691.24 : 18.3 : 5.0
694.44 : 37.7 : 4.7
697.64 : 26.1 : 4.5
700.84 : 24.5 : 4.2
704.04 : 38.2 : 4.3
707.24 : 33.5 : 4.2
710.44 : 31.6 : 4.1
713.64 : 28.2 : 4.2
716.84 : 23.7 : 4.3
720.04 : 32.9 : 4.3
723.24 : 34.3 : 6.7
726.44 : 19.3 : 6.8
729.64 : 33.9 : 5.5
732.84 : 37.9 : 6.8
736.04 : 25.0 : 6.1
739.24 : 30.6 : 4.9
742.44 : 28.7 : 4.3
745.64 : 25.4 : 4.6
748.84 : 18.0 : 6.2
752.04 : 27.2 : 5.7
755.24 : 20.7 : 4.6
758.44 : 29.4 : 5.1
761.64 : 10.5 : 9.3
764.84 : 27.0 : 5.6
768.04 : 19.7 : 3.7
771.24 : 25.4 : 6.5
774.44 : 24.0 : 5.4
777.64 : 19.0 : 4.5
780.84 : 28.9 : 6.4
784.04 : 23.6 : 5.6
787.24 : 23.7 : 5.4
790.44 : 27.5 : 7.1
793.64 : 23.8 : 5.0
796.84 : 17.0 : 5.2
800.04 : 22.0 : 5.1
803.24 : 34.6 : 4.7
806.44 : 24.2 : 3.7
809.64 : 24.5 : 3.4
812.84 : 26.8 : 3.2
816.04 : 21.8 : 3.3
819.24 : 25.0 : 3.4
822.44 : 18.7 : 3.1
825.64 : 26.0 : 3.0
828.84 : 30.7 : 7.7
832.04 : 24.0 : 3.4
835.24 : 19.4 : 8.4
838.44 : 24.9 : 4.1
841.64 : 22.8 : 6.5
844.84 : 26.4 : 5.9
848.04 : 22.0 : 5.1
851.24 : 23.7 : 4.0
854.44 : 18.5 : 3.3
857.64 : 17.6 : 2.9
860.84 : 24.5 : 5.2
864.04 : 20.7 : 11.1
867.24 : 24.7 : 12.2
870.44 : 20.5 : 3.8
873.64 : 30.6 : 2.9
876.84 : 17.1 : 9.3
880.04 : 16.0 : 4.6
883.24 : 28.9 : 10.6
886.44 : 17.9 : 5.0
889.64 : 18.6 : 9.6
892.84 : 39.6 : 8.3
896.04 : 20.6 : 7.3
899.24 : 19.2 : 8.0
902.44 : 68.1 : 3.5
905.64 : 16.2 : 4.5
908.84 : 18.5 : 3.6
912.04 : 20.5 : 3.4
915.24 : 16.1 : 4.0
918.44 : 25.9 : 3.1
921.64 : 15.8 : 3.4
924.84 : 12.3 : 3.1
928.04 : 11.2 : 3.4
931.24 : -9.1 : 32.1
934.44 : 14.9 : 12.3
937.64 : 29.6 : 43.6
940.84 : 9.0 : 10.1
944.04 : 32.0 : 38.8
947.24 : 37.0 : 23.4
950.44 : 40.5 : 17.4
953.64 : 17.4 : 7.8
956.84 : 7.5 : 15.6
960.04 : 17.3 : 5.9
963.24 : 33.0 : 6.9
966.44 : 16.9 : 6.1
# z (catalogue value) 0.80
